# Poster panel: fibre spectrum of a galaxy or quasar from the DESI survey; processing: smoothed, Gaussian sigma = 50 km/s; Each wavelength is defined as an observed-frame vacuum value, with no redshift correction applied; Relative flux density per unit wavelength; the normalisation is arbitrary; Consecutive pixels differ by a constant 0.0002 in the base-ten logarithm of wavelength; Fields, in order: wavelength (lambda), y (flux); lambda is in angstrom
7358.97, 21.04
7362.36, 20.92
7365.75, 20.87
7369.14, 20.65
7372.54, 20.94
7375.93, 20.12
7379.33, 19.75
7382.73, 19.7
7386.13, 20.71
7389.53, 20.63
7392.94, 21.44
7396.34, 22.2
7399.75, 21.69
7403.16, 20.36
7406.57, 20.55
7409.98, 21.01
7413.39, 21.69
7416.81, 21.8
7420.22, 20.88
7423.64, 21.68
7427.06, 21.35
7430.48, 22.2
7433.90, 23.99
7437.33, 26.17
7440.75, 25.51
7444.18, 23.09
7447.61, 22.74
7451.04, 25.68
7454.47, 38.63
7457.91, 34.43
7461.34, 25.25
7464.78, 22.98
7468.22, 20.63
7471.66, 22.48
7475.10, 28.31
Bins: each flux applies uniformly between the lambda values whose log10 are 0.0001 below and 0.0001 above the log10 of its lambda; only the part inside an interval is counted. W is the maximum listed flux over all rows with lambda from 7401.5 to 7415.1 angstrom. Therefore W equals 21.69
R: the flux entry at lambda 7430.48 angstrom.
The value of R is 22.2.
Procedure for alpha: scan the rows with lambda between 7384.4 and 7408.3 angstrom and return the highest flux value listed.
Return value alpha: 22.2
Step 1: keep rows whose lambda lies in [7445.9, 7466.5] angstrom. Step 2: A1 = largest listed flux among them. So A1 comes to 38.63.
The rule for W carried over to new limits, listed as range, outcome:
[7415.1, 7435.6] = 23.99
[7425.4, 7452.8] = 26.17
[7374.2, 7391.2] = 20.71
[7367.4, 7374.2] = 20.94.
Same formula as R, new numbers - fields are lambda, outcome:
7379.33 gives 19.75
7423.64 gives 21.68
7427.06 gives 21.35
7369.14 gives 20.65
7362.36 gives 20.92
